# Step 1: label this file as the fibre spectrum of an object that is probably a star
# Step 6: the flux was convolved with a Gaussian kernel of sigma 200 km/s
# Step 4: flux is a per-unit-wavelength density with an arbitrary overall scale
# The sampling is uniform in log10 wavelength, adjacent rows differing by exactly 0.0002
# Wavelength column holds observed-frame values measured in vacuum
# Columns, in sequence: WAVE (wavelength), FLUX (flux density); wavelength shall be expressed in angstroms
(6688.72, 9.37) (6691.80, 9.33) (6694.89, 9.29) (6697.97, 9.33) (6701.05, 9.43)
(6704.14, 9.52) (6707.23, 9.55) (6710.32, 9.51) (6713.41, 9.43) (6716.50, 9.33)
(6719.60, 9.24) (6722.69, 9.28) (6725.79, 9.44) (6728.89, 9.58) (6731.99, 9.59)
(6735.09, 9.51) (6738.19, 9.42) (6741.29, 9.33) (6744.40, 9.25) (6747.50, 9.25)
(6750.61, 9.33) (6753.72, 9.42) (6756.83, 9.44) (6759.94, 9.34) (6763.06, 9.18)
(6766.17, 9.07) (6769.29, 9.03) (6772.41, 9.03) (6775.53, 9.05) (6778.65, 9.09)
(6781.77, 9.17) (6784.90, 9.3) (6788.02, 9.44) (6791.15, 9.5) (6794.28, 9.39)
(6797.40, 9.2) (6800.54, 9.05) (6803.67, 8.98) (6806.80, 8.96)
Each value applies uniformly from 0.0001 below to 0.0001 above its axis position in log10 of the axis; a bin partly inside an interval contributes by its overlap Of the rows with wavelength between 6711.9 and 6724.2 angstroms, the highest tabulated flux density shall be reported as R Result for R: 9.43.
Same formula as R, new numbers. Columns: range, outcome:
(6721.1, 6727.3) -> 9.44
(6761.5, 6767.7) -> 9.18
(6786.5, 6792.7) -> 9.5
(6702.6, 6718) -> 9.55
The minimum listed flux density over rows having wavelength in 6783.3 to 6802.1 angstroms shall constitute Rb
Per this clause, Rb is 9.05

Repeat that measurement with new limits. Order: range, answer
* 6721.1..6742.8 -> 9.28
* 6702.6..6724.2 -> 9.24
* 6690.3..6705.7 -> 9.29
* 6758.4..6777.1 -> 9.03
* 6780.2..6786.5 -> 9.17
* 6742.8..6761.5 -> 9.25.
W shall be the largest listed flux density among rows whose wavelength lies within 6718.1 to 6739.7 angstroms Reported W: 9.59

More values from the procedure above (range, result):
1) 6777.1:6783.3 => 9.17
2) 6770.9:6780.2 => 9.09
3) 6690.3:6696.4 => 9.33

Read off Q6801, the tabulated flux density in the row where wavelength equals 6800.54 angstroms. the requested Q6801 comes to 9.05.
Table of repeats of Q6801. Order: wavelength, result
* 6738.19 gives 9.42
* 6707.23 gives 9.55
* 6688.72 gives 9.37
